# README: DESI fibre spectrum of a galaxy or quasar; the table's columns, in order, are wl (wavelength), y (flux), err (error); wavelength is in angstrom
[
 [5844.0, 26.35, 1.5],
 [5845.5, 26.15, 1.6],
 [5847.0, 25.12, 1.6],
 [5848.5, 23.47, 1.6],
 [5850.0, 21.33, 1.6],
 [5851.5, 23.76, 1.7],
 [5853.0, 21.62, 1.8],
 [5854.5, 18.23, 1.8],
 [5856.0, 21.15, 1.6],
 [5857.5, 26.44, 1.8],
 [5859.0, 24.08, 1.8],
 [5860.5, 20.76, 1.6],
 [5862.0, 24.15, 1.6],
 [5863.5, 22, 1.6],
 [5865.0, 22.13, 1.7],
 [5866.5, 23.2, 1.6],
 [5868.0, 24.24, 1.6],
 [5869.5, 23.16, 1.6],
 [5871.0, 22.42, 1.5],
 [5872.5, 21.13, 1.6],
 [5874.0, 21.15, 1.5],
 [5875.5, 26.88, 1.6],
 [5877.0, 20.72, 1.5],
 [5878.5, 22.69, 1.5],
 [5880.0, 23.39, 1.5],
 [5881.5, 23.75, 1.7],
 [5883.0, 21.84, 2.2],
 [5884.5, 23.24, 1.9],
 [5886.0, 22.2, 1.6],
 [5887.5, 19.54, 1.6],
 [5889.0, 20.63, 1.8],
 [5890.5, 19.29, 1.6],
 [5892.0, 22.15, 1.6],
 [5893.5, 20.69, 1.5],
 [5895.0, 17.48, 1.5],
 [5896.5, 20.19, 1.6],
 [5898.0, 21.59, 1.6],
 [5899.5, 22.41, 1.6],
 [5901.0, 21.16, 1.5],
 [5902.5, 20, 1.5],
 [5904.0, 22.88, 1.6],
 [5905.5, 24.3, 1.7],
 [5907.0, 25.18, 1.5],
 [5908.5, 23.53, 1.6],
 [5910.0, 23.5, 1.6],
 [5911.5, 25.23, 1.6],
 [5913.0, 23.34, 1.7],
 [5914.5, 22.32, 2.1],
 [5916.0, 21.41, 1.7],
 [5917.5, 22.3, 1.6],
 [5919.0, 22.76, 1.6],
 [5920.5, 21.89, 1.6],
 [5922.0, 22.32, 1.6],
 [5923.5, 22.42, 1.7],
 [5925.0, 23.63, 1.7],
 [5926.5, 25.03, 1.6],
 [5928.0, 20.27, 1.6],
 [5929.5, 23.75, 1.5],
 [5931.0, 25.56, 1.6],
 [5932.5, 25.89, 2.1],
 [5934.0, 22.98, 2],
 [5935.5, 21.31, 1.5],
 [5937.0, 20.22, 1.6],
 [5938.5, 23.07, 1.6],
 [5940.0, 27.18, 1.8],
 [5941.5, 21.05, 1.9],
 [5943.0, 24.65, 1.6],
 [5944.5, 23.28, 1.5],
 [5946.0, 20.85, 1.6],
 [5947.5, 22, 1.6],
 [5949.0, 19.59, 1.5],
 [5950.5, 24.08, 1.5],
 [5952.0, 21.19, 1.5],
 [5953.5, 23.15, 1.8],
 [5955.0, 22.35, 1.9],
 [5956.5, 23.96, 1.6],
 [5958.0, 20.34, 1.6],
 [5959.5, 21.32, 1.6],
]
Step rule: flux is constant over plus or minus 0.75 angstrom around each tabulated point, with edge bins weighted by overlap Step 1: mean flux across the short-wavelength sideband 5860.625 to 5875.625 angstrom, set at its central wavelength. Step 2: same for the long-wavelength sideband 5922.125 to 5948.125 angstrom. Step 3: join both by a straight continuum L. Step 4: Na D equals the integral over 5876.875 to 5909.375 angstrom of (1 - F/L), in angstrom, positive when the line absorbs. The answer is 1.6 angstrom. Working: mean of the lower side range 22.8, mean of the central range 21.8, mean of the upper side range 23.1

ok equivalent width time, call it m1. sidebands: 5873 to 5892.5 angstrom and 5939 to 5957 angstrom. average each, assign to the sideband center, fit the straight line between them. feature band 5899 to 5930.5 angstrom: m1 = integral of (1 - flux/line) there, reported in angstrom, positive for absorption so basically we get -0.6 angstrom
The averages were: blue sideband 22.1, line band 22.9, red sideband 22.8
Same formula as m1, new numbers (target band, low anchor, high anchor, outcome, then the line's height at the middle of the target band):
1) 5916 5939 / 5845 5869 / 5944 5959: -0.6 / 22.3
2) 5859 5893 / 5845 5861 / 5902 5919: 1.0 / 23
